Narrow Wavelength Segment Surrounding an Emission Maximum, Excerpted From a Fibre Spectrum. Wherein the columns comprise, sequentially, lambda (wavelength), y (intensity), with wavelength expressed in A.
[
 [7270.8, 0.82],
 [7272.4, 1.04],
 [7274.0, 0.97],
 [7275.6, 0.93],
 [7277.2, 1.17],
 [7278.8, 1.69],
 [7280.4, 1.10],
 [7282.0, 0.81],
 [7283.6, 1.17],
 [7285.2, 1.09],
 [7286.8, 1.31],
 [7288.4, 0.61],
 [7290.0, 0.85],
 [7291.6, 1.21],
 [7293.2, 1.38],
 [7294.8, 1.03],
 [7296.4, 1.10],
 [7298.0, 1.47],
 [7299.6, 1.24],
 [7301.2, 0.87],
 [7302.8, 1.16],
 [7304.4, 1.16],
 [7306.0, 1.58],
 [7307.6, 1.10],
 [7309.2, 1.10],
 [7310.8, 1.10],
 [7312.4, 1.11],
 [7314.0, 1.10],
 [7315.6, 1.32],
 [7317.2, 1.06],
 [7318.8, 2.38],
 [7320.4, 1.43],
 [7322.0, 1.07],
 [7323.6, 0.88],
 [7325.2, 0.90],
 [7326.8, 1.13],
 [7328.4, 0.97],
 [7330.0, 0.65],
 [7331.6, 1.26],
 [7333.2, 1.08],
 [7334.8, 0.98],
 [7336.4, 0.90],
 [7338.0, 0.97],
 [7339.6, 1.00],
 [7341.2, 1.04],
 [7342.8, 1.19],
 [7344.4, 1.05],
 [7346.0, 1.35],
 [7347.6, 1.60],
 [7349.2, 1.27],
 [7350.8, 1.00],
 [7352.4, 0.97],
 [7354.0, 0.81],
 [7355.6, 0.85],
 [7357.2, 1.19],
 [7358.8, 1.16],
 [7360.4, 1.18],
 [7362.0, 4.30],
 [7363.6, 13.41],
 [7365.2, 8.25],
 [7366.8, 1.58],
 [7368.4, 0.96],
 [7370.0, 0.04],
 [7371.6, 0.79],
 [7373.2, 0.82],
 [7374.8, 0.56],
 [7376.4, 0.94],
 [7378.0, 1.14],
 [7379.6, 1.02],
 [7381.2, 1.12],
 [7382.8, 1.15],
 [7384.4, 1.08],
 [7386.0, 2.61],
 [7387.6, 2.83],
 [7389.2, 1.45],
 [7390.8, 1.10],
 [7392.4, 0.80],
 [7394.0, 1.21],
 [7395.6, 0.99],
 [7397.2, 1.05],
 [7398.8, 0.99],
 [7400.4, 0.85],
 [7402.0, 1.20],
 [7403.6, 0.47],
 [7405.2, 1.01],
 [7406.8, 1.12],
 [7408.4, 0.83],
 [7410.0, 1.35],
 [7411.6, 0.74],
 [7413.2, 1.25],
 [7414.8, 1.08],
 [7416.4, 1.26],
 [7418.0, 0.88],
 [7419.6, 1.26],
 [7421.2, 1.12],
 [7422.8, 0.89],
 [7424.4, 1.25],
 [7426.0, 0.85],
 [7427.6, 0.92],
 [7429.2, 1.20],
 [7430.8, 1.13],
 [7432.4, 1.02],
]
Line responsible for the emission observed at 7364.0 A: H-alpha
